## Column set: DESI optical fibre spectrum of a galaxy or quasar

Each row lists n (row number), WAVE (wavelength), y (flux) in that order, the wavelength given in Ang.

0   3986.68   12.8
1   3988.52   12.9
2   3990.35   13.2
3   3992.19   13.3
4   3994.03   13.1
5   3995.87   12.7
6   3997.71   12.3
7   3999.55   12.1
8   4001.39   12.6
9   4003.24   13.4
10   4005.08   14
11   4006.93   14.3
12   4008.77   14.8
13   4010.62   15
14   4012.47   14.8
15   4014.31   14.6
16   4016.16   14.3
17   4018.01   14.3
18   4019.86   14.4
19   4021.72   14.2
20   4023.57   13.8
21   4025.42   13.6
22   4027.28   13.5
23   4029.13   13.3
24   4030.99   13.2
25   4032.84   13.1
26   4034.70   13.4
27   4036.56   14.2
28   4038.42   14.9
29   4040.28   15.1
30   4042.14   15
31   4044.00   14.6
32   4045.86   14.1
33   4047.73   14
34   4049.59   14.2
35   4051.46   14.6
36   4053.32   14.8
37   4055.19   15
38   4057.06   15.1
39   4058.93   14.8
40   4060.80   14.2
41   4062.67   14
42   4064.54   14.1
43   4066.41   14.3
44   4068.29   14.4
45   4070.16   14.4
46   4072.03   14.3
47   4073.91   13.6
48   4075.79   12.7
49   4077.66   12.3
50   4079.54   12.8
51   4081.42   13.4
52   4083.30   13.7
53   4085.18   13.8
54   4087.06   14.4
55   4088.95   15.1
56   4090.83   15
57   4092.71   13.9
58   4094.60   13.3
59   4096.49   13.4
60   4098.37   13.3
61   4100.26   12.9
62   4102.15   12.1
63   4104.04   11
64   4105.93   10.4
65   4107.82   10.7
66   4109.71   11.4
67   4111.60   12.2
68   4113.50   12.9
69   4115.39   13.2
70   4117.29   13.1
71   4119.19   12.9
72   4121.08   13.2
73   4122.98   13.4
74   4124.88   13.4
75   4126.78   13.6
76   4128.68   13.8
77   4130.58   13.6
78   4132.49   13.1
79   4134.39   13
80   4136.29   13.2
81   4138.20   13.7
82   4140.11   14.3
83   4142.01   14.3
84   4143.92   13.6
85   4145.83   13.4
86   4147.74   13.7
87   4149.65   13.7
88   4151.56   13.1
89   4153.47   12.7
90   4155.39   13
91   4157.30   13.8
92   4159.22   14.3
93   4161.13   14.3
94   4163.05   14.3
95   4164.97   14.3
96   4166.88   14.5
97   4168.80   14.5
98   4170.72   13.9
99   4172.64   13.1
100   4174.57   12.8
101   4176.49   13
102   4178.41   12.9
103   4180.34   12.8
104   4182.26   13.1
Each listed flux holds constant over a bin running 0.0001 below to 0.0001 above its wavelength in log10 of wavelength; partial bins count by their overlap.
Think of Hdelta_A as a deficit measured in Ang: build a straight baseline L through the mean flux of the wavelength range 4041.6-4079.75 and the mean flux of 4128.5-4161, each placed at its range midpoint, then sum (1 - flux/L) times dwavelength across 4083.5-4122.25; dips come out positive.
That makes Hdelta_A 2.6 Ang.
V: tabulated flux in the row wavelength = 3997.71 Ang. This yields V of 12.3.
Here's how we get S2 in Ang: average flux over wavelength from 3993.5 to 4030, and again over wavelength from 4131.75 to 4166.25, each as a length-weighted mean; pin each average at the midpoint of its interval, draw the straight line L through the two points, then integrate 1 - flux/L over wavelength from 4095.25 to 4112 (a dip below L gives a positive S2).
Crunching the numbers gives 2.1 Ang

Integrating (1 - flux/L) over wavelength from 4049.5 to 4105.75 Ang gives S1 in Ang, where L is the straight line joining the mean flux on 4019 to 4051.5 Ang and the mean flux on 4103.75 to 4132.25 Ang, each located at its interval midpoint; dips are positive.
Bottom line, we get -1.9 Ang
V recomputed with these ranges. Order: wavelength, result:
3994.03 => 13.1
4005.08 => 14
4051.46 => 14.6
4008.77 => 14.8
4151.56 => 13.1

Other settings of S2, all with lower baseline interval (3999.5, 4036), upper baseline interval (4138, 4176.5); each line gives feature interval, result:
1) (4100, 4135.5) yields 3.0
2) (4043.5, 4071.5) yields -1.2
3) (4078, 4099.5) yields 0.1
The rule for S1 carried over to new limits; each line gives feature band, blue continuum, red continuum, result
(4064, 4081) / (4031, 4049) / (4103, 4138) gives 0.0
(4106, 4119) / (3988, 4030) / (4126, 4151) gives 1.4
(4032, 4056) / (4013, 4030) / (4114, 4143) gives -0.8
